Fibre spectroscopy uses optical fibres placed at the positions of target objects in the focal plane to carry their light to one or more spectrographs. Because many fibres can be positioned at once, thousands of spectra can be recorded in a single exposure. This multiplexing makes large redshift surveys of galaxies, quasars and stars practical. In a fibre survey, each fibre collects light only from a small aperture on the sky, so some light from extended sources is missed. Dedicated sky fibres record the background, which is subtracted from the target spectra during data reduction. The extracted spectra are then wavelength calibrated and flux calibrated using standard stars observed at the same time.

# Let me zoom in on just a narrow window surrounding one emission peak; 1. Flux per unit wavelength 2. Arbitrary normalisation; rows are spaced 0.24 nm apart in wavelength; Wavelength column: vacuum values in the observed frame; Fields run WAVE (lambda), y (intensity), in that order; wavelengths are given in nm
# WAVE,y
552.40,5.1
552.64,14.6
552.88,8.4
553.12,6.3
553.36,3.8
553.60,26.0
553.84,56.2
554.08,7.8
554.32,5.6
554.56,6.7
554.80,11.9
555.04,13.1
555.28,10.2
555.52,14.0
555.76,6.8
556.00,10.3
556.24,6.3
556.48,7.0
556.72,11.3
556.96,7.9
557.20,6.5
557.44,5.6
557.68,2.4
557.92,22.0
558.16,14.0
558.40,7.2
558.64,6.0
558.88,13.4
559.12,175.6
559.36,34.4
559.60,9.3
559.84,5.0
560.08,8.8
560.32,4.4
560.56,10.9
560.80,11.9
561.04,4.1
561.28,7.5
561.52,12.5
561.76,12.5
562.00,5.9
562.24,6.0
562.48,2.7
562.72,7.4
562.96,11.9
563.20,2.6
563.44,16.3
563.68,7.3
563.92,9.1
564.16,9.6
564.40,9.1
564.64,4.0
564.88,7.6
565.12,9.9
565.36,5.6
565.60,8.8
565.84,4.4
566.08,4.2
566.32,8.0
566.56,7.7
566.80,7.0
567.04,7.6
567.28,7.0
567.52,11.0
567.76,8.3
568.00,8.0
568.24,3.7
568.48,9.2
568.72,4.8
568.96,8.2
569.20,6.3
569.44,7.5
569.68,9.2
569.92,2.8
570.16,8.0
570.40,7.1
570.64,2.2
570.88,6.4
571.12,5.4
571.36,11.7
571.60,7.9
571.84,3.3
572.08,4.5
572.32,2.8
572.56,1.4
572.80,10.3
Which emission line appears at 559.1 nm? [O III]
